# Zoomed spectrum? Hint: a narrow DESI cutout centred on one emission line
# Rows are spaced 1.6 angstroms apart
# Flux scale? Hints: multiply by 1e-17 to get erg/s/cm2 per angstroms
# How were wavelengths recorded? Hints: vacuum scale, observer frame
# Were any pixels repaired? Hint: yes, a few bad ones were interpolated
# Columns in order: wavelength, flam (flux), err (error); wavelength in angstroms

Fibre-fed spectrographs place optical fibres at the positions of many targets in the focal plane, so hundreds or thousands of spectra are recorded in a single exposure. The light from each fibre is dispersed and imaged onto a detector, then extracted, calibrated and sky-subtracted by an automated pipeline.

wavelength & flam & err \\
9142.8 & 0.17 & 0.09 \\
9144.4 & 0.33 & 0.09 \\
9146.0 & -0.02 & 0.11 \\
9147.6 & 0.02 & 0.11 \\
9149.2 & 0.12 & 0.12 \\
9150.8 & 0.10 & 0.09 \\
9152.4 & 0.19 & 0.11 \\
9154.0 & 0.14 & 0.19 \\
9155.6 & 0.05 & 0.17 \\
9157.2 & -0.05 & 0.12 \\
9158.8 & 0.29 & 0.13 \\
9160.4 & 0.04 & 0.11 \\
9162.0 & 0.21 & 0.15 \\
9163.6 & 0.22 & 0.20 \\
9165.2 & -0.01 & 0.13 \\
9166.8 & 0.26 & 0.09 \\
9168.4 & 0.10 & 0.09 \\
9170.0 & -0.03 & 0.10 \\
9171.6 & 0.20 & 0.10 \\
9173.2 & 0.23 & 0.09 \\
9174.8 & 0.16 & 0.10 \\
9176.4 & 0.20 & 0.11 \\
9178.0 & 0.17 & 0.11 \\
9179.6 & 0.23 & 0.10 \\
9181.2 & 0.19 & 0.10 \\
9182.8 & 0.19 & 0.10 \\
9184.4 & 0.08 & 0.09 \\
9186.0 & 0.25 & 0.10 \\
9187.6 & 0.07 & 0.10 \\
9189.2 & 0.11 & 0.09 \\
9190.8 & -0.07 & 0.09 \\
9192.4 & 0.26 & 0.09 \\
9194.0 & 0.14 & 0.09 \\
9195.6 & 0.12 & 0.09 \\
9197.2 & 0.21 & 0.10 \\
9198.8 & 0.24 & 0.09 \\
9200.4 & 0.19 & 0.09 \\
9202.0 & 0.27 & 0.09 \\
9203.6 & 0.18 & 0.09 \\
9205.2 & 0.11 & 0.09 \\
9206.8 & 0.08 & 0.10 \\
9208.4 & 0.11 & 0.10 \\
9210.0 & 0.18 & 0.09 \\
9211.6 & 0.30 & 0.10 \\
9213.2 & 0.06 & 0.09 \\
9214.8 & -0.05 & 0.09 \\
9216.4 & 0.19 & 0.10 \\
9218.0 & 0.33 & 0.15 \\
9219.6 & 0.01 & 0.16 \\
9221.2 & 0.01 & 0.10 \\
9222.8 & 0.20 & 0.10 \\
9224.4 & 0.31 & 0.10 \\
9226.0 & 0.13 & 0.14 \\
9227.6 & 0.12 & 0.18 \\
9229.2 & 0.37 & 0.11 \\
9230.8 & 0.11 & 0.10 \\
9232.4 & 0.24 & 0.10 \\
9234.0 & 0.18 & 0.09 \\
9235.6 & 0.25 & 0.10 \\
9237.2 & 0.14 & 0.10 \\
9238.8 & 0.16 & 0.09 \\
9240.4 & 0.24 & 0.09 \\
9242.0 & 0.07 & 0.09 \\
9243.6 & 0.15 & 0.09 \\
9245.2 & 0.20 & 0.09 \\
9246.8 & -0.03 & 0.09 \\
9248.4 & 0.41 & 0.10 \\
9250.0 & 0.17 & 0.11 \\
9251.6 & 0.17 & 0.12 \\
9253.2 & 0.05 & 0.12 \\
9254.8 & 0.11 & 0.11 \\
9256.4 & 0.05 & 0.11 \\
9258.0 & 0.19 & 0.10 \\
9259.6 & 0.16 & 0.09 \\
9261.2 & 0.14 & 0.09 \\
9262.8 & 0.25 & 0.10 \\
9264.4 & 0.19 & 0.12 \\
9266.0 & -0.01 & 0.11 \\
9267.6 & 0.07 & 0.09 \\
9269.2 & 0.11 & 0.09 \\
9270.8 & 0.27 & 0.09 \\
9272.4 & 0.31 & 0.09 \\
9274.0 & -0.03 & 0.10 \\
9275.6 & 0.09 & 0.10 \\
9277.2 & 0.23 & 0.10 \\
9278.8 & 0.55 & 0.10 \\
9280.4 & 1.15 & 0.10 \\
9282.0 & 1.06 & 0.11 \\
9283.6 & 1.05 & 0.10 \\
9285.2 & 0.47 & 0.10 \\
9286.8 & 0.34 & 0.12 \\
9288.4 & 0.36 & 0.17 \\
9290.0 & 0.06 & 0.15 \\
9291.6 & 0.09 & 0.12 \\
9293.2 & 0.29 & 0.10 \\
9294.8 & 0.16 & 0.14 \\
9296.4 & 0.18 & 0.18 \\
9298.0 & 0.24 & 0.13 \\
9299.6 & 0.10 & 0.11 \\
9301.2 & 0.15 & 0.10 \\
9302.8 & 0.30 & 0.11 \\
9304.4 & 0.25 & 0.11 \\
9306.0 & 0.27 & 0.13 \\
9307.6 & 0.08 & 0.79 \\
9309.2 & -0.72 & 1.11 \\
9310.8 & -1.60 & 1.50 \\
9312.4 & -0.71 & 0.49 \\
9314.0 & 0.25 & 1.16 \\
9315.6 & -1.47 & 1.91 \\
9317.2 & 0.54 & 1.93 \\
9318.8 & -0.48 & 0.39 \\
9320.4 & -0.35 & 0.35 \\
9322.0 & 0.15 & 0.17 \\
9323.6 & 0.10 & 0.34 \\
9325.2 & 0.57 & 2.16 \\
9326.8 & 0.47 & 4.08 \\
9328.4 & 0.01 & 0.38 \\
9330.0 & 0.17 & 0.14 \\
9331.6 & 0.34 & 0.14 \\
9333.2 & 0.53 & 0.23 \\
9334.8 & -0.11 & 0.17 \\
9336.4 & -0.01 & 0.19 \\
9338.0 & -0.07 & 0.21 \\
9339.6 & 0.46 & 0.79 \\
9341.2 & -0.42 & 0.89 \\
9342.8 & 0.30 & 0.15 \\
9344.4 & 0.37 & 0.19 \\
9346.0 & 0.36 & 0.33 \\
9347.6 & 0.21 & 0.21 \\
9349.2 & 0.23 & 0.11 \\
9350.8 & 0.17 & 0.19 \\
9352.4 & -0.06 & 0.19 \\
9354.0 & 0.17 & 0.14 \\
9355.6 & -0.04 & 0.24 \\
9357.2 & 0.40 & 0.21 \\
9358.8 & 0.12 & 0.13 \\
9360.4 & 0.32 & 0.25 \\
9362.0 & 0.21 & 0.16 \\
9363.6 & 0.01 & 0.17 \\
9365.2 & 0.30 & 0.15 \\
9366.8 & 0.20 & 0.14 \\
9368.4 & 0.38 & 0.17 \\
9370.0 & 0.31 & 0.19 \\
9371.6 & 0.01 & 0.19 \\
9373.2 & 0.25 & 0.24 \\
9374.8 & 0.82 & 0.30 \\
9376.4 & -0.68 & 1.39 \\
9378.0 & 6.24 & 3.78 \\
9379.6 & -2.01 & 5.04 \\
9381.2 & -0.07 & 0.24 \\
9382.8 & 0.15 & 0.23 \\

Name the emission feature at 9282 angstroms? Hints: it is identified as H-beta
